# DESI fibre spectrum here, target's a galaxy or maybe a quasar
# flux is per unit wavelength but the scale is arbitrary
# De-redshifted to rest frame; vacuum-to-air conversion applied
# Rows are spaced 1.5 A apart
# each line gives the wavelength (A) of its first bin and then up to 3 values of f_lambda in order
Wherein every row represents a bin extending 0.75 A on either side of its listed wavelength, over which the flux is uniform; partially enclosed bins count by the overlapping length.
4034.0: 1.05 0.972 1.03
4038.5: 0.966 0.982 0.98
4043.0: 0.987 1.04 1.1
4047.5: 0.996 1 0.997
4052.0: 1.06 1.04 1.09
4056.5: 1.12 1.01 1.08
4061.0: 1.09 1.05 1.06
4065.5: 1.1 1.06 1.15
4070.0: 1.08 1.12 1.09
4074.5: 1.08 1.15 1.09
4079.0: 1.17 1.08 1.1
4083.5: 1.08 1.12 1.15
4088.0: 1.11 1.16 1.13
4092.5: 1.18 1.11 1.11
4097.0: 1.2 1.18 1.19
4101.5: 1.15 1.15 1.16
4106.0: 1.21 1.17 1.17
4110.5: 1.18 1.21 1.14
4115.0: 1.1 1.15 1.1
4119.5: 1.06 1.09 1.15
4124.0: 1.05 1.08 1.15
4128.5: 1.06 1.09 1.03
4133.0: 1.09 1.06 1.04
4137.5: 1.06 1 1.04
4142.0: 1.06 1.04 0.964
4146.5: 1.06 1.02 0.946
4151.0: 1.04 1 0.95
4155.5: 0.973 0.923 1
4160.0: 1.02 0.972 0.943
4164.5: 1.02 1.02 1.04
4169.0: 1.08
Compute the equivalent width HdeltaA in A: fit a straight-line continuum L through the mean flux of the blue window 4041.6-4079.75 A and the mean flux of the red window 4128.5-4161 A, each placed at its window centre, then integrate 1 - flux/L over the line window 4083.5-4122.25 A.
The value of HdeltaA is -3.7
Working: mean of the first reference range 1.07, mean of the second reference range 1.02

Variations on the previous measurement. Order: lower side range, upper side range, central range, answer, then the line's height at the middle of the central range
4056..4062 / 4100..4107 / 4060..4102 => 0.06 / 1.12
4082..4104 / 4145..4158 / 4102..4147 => -1.60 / 1.06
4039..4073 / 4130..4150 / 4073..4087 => -0.84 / 1.05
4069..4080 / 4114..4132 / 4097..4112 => -1.03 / 1.1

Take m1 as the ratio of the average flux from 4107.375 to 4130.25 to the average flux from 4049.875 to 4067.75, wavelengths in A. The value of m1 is 1.1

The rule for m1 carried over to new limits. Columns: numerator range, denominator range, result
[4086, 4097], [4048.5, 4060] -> 1.09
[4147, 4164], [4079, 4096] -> 0.87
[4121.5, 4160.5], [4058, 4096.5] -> 0.94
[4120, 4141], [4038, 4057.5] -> 1.04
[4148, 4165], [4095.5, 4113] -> 0.84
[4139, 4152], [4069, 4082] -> 0.92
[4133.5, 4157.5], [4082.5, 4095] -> 0.90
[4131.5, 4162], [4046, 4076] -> 0.95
